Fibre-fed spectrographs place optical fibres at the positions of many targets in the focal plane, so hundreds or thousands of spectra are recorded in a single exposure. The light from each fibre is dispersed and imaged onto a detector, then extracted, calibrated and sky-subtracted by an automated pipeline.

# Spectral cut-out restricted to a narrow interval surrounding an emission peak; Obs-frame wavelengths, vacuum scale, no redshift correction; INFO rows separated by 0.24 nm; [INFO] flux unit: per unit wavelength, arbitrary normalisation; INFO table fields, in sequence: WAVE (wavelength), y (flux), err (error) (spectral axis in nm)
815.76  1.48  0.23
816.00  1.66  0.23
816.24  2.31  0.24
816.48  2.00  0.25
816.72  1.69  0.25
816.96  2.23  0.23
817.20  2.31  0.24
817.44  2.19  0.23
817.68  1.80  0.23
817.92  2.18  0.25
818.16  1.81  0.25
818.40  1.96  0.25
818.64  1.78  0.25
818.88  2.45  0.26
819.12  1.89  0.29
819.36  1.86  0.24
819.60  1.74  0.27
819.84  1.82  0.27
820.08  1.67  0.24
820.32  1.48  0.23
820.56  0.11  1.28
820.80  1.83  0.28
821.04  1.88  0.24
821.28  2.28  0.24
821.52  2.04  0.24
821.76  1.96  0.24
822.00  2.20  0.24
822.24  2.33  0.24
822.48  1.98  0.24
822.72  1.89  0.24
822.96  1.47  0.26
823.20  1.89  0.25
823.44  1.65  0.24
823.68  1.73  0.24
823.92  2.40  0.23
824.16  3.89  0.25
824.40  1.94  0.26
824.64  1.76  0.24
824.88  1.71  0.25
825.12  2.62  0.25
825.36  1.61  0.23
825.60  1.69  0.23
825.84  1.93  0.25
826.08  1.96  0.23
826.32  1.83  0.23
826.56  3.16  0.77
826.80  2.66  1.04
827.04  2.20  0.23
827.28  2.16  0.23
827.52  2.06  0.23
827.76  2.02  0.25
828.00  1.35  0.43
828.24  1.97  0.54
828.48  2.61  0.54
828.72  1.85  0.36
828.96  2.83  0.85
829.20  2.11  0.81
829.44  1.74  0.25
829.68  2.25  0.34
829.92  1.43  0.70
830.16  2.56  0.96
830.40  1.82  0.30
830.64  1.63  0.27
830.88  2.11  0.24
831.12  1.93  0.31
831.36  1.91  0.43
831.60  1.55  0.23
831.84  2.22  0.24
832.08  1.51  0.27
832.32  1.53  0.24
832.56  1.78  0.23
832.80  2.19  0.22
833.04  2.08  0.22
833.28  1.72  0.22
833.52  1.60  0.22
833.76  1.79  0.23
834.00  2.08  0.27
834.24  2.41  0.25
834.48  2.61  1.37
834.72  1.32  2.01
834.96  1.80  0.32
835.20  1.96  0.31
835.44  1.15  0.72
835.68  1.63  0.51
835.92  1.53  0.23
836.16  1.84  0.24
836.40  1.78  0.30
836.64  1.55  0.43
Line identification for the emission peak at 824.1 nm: H-alpha 6563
